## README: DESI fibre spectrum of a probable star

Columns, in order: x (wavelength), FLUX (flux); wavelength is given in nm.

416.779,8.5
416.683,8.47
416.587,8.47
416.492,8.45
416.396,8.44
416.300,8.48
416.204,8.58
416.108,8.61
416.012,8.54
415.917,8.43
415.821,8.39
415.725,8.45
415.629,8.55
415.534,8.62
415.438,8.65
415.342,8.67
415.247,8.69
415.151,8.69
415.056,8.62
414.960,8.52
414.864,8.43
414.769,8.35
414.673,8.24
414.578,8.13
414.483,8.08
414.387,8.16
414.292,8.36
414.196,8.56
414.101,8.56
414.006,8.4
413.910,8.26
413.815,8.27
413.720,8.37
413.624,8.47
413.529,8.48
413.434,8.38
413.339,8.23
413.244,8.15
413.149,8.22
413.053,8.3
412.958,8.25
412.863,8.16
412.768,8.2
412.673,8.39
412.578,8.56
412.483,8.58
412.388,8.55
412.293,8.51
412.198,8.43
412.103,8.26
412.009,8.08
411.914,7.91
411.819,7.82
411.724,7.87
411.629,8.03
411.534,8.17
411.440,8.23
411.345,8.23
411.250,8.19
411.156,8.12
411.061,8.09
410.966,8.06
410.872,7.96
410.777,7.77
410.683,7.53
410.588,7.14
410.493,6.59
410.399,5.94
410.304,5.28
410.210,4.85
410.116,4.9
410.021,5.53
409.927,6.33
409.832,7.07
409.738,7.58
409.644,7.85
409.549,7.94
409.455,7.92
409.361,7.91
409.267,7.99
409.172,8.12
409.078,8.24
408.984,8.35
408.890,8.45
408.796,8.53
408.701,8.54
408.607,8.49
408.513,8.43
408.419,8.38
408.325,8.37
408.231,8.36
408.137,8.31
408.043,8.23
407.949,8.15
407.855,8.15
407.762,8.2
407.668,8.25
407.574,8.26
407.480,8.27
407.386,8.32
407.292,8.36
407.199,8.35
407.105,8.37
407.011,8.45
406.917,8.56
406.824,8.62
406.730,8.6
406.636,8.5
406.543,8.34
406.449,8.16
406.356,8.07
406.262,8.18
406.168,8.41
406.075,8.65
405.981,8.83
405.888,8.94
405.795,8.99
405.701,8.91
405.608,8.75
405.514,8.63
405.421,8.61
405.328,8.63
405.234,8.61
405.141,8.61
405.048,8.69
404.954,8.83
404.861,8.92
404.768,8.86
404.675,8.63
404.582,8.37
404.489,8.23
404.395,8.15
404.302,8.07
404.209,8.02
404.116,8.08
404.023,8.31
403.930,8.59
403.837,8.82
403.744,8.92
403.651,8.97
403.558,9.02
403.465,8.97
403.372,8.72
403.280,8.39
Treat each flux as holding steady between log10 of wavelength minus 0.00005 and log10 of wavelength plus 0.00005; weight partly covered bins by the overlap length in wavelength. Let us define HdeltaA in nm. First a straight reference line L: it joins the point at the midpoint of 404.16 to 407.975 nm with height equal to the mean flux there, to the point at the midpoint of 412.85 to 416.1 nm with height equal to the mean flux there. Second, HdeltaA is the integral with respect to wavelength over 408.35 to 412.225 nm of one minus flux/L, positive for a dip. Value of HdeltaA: 0.370 nm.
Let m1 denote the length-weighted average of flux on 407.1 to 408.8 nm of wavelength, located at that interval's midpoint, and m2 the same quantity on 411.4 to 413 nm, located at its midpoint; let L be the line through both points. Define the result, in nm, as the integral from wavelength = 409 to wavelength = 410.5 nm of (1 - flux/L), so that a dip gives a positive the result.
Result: 0.25 nm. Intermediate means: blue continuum 8.33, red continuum 8.24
